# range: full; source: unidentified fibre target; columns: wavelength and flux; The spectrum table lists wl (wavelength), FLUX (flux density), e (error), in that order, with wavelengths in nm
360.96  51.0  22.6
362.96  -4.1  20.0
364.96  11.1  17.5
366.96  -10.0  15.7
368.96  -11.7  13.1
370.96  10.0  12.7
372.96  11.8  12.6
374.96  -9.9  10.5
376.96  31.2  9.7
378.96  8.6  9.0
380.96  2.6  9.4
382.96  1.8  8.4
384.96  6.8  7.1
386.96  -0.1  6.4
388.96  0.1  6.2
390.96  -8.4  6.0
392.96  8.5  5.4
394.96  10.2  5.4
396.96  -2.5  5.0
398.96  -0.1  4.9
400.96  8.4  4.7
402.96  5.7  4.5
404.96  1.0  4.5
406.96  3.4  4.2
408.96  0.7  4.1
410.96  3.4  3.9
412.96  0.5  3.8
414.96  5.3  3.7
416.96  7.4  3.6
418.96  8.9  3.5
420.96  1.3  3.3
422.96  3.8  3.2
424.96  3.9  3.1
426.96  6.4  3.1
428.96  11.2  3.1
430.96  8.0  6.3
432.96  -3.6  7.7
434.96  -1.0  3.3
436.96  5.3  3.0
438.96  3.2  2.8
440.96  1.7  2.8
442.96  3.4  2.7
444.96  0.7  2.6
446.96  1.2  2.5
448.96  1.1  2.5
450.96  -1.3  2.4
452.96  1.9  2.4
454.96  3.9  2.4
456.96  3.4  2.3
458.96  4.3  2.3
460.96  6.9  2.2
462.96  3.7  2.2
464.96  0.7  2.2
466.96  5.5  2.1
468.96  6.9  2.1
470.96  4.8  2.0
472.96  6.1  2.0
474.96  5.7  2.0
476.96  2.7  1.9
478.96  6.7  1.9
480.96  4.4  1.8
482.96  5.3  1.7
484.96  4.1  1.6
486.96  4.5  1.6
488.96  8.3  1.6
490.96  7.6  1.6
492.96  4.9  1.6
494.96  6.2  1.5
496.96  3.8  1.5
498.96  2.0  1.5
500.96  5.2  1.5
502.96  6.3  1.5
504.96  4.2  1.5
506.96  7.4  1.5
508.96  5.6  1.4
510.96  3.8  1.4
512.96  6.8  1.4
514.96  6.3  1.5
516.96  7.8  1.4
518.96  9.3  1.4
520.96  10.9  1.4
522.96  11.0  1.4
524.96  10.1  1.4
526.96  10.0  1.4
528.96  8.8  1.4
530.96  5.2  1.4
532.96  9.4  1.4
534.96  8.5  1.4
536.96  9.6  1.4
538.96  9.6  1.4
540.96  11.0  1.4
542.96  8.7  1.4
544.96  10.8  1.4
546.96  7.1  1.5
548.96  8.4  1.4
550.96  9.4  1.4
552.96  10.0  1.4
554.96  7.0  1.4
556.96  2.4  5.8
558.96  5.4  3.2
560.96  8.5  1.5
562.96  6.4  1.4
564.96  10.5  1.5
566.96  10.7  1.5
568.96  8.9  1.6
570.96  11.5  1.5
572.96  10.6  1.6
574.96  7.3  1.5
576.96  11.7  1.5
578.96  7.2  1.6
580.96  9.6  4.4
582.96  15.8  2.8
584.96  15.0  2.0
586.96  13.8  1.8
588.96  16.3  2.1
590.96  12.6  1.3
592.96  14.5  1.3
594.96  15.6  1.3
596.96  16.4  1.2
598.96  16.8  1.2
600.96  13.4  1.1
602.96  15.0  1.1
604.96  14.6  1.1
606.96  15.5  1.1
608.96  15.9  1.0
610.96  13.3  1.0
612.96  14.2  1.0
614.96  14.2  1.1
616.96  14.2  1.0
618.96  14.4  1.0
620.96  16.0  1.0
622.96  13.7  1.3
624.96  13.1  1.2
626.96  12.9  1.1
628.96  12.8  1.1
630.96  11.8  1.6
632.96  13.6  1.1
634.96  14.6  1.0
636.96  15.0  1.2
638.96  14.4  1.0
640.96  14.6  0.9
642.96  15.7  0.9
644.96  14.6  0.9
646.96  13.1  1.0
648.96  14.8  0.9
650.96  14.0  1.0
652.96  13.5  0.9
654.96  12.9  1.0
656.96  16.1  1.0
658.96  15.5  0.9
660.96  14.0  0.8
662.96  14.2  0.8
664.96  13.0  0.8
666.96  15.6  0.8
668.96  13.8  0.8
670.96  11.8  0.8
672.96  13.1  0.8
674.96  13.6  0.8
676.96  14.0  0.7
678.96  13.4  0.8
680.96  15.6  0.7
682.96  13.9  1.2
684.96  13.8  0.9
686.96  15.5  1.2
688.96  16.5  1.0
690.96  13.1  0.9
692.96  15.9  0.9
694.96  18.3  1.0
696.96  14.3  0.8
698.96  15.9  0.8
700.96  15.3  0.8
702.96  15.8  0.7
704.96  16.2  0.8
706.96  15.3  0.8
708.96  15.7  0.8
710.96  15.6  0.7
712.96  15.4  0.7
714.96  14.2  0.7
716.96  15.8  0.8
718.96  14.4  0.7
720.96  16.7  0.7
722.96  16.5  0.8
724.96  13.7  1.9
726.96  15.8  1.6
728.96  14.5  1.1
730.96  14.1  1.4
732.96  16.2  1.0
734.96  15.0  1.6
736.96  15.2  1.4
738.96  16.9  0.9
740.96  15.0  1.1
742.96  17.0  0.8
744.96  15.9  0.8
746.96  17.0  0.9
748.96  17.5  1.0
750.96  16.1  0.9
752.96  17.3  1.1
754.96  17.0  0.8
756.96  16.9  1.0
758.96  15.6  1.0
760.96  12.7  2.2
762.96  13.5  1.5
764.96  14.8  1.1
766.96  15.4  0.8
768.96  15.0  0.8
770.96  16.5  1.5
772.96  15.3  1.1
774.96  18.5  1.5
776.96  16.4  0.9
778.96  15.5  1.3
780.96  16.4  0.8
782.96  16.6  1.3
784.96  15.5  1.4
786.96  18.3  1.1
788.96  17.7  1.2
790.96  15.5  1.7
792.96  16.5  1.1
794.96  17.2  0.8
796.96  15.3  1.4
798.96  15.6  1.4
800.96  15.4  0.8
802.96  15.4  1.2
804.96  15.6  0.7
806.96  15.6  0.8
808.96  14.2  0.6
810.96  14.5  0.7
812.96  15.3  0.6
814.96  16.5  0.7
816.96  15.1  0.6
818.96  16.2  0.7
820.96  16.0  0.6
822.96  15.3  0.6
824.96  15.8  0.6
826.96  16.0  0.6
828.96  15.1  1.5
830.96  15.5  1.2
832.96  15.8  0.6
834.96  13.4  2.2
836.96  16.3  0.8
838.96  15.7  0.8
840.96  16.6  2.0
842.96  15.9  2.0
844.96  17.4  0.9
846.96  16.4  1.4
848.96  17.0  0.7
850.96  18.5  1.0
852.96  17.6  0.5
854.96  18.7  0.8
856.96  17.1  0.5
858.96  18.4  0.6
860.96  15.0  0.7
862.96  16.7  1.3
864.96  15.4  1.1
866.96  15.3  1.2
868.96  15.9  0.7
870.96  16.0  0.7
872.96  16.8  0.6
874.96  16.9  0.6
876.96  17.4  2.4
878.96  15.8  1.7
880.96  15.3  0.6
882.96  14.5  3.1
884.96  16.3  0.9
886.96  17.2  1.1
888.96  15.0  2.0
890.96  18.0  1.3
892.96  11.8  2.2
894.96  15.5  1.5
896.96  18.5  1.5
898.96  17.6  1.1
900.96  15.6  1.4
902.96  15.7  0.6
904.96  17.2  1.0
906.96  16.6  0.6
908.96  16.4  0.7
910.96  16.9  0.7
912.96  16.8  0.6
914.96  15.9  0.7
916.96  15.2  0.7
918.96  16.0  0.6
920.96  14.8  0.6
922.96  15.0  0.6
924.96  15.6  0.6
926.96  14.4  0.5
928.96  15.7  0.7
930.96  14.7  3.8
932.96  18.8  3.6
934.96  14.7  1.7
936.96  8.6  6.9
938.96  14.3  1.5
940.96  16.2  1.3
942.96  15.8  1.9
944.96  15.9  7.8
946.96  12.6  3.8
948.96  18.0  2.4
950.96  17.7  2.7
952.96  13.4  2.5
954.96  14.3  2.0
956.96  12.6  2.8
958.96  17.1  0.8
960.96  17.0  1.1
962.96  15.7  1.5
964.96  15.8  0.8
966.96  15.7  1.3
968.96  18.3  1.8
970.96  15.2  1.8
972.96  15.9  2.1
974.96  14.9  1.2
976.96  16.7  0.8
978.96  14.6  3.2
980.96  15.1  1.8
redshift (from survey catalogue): 0.298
